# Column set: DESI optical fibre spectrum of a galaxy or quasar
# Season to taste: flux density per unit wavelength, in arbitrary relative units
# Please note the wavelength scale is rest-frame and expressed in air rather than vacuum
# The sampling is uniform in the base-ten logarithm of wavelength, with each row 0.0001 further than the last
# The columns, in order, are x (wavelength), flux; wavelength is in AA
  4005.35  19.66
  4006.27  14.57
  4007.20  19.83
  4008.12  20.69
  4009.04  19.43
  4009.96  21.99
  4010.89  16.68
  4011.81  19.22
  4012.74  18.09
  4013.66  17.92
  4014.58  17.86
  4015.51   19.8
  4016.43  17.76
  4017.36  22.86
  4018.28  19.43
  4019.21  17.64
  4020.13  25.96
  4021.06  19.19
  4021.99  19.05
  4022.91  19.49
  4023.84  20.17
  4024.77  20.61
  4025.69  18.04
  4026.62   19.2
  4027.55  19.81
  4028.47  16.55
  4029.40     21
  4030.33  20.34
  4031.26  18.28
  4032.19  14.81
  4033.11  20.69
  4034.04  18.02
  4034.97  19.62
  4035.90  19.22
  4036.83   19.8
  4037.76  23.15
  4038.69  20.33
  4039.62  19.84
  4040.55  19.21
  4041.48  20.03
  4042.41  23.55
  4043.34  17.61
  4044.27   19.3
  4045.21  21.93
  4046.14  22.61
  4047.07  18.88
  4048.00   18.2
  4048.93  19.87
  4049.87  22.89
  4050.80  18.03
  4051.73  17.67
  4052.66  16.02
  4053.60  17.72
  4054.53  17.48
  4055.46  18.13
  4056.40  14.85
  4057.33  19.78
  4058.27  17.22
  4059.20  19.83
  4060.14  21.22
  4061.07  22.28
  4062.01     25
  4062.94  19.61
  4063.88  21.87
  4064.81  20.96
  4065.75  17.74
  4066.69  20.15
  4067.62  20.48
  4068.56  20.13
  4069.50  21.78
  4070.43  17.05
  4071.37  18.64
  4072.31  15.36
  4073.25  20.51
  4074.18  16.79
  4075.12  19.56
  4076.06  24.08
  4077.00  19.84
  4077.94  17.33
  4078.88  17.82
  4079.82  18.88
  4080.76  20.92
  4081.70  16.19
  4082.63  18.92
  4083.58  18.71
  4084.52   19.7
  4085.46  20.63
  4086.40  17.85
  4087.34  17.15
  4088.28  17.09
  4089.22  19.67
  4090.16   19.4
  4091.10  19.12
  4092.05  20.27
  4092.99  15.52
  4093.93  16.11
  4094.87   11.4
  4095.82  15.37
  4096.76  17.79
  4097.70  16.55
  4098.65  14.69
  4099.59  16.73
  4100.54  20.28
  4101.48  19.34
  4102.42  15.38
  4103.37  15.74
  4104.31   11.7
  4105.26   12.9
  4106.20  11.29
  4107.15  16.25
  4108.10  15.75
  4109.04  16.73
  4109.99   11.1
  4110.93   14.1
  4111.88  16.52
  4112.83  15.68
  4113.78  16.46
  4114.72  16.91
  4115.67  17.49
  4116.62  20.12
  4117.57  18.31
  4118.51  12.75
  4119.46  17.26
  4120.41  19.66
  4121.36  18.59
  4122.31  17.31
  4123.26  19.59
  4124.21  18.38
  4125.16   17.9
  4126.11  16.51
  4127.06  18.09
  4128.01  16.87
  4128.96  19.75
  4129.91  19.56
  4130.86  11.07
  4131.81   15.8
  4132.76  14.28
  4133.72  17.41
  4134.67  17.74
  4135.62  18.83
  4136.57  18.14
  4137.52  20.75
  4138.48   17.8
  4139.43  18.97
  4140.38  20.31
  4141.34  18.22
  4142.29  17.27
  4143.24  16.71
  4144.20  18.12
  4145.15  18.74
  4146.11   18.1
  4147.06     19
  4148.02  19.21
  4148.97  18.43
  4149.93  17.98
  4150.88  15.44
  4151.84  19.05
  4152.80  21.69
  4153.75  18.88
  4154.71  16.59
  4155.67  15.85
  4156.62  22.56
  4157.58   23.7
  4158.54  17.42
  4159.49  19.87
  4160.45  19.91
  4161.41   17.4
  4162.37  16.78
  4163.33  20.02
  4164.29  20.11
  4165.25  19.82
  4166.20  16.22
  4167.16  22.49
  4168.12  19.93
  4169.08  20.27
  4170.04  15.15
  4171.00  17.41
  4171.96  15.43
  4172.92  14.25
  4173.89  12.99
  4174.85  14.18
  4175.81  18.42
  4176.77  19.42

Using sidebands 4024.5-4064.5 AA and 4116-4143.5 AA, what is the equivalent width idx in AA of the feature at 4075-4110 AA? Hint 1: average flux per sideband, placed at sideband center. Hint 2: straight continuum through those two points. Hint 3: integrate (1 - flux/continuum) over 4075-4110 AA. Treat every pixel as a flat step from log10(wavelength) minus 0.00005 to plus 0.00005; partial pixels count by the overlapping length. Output 2.4 AA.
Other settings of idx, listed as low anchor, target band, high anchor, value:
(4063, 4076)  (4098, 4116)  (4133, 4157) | 3.2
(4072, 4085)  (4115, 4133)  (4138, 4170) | 1.4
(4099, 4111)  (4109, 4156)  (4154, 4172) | -1.6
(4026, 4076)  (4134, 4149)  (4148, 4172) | 0.3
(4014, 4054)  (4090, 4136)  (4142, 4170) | 6.1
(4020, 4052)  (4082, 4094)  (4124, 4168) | 0.4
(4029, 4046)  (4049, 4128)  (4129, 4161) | 5.2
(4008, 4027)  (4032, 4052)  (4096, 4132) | -1.2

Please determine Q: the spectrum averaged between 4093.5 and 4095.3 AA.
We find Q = 13.8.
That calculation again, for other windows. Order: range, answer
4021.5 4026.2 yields 19.5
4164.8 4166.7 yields 18.1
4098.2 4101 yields 17.2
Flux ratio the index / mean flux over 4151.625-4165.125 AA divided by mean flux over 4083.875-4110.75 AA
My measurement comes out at 1.17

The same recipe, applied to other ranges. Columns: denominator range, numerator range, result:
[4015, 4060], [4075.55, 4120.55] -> 0.88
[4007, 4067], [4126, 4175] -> 0.92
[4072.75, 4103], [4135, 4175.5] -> 1.01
